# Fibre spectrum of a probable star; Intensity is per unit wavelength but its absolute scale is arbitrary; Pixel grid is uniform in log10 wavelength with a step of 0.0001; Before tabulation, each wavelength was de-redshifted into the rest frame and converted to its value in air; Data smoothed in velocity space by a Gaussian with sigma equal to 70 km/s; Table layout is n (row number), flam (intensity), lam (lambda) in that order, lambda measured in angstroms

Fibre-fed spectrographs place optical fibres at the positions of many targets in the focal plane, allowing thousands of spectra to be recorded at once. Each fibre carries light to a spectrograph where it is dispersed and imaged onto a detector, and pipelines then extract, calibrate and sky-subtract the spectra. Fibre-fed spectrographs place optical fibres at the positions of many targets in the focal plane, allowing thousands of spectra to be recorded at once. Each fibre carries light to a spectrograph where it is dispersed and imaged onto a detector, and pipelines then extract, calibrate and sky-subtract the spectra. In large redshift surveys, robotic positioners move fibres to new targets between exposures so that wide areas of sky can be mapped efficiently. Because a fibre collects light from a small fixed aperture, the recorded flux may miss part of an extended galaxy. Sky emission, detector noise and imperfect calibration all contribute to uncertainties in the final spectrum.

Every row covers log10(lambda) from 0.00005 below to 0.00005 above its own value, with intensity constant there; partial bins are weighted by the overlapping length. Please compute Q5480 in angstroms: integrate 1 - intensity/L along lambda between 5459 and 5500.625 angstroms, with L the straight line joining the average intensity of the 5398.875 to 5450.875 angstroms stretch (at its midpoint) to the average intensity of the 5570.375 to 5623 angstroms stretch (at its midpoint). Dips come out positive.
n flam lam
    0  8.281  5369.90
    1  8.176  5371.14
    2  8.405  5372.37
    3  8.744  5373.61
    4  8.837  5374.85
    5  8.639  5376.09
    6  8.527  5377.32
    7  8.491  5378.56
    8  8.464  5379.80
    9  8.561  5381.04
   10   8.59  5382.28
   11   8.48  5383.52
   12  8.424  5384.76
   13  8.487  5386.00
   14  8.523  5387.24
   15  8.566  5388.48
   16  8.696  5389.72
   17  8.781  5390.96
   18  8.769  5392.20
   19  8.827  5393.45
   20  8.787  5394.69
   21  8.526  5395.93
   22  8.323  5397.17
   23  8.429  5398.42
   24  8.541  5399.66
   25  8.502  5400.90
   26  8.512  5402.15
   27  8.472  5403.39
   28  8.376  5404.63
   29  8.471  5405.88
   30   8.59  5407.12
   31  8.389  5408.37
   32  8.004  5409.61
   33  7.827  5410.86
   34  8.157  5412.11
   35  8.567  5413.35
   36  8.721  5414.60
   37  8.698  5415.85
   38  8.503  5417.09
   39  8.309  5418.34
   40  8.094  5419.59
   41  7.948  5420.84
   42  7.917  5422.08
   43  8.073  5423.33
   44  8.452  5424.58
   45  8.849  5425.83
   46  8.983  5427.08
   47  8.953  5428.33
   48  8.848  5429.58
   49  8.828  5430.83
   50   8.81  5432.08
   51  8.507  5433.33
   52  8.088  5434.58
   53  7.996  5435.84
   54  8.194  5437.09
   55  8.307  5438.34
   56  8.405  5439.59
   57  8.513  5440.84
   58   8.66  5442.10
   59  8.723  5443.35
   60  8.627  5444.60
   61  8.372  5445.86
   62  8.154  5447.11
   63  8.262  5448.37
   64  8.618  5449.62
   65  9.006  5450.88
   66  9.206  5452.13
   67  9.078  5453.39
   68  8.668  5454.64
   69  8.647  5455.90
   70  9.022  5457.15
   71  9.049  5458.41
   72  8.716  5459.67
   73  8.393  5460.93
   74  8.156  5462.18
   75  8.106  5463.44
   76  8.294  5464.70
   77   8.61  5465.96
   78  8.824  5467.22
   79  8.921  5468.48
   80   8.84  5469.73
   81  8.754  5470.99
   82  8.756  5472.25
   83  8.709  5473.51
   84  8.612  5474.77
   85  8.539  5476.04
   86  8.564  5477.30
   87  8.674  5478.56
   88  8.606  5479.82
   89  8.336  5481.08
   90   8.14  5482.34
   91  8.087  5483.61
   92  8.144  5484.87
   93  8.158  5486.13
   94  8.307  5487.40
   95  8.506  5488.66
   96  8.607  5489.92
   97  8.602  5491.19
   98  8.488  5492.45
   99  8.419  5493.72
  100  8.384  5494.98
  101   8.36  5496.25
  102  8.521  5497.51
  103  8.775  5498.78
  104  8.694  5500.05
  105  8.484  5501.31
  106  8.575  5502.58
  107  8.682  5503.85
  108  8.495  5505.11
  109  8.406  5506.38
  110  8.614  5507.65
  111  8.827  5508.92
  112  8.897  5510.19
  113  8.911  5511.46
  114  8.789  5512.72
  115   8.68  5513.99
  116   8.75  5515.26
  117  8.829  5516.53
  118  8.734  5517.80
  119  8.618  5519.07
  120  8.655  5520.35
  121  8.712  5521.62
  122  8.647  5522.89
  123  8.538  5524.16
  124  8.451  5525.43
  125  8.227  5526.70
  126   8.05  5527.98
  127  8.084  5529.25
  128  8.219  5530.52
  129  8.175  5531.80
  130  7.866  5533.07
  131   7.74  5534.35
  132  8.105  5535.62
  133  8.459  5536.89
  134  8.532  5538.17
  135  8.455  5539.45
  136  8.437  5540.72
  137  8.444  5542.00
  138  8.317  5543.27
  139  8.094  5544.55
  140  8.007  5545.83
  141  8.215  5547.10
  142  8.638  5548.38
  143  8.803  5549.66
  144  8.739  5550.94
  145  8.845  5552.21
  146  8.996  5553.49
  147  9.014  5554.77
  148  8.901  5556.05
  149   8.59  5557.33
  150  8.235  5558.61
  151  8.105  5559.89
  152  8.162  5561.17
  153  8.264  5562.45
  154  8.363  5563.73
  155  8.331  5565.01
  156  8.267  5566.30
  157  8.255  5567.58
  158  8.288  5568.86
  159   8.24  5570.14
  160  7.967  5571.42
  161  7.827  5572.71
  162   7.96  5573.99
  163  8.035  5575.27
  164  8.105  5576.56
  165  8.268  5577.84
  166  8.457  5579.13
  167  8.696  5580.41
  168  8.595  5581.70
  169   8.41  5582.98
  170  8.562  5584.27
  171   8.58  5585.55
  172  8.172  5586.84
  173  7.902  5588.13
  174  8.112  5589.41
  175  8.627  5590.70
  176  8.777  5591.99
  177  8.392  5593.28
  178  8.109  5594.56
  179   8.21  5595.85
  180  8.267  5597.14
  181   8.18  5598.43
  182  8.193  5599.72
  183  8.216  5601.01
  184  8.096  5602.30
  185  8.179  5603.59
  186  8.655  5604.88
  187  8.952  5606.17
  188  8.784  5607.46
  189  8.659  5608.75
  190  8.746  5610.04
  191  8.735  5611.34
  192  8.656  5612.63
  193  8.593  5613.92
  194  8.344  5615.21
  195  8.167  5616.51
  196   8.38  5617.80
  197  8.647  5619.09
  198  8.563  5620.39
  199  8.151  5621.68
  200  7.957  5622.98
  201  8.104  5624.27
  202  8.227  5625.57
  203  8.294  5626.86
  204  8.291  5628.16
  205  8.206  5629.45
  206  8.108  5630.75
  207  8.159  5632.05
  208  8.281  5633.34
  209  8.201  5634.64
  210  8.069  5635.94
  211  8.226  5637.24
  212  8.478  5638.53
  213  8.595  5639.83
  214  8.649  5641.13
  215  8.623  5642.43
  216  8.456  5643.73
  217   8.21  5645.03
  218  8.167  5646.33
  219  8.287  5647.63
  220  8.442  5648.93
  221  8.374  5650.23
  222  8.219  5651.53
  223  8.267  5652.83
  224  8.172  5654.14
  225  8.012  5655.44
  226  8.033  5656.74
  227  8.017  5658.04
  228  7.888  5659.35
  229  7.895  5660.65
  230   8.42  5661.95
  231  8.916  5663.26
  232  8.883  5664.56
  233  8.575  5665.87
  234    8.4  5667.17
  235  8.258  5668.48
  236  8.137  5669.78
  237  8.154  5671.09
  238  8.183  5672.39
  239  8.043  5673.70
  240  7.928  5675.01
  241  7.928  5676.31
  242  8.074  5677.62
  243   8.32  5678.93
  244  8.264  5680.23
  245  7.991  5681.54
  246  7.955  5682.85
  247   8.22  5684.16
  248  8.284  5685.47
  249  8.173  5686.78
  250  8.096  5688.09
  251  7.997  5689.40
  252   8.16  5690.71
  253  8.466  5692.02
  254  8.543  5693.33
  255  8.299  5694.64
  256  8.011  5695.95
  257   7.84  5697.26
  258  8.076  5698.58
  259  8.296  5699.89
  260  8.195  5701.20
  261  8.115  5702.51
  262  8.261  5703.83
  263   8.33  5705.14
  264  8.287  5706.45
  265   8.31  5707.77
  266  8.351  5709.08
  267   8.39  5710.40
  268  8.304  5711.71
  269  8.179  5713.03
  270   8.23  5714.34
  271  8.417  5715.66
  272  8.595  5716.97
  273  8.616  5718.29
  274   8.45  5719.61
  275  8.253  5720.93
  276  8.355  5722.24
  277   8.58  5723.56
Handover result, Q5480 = -0.4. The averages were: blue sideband 8.44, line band 8.5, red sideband 8.37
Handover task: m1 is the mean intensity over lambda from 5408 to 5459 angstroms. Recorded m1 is 8.51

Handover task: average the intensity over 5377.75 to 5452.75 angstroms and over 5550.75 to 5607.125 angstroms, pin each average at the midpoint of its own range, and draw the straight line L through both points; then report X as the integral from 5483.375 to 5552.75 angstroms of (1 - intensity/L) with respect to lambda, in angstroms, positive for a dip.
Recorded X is -0.5 angstroms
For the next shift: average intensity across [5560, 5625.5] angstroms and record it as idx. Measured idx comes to 8.34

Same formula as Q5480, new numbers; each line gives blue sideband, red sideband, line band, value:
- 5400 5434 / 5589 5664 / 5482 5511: -0.3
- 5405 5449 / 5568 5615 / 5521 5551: 0.2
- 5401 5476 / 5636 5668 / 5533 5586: 0.3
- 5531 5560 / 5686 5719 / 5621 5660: 0.4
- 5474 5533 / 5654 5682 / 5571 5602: 0.3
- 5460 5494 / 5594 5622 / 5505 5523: -0.5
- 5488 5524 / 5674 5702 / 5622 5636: 0.2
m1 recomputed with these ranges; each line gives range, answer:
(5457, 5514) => 8.56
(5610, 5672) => 8.32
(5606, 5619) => 8.59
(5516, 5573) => 8.39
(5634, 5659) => 8.28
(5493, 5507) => 8.53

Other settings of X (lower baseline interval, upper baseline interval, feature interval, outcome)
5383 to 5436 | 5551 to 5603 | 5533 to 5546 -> 0.2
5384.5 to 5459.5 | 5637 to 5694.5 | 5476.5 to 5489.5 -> 0.2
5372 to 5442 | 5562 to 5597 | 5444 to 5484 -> -0.9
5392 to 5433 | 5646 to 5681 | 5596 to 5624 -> -0.5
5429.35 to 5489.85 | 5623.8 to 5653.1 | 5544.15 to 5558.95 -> -0.3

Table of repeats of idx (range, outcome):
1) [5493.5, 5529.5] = 8.59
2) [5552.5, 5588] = 8.35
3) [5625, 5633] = 8.22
